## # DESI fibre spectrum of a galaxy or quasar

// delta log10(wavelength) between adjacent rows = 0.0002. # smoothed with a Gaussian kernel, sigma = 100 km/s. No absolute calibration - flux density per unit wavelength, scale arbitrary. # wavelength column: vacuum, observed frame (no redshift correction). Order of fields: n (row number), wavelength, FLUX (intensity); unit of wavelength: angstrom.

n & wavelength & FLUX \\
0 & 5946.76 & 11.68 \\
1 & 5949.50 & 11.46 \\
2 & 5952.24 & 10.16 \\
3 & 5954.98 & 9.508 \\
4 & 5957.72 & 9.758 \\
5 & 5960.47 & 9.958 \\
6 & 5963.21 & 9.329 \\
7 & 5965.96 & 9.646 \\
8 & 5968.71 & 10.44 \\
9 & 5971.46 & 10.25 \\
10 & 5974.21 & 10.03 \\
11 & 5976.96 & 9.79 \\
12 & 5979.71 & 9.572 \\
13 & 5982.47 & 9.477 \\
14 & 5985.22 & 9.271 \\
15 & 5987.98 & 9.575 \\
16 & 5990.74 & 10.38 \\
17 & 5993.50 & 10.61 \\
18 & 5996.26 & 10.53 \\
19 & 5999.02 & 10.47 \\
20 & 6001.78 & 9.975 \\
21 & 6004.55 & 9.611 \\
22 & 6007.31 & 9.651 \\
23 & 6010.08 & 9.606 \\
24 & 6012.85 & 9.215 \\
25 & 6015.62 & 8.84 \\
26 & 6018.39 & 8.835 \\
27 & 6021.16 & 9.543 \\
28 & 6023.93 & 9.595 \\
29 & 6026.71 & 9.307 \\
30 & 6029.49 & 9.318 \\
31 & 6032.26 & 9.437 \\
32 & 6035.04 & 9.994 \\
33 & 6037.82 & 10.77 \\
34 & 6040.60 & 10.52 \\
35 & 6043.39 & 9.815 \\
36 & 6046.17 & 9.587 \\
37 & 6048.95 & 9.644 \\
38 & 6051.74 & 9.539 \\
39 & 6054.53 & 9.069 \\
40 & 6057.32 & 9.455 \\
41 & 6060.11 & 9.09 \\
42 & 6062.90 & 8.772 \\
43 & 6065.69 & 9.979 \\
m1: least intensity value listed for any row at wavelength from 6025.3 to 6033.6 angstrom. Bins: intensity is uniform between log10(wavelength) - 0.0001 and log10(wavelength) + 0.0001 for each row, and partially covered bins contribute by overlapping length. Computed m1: 9.307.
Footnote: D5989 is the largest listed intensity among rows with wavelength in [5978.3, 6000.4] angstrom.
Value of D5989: 10.61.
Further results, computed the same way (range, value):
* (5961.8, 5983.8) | 10.44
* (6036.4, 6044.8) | 10.77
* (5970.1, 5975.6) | 10.25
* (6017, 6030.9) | 9.595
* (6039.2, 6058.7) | 10.52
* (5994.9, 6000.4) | 10.53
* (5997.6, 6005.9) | 10.47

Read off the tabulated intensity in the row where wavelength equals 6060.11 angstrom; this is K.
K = 9.09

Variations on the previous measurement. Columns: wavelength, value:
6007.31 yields 9.651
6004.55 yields 9.611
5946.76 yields 11.68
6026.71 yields 9.307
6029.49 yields 9.318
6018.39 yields 8.835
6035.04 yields 9.994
